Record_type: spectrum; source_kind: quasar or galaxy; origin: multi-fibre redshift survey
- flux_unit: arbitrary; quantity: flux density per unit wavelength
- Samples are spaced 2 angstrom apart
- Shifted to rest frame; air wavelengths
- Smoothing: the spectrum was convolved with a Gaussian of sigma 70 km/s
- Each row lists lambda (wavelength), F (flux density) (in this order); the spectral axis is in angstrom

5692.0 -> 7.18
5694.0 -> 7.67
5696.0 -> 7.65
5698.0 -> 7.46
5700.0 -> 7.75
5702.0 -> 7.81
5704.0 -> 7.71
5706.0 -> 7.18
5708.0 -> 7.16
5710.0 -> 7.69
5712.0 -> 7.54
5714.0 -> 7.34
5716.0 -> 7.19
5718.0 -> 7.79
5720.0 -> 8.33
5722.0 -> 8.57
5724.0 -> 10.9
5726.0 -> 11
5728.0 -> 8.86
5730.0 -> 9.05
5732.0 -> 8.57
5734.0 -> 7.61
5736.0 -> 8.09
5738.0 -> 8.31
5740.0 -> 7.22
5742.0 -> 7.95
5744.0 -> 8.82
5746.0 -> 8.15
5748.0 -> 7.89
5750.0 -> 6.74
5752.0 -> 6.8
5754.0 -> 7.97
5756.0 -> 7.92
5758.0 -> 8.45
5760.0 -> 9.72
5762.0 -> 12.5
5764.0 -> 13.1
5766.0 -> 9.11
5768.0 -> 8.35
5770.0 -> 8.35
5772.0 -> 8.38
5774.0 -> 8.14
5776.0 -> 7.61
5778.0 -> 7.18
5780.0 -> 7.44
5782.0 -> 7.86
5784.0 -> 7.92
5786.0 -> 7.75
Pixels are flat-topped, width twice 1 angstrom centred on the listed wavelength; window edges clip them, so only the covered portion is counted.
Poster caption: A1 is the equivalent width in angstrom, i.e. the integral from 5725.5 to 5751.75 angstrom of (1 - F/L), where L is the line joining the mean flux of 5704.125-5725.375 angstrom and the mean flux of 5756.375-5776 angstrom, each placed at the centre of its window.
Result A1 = 1.2 angstrom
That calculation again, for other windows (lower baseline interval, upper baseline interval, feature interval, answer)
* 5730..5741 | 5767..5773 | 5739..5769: -1.8 angstrom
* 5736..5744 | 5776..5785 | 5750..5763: -1.5 angstrom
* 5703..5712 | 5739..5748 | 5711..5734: -2.7 angstrom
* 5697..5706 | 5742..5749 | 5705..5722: 0.5 angstrom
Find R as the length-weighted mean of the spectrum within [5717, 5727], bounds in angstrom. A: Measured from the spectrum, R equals 9.32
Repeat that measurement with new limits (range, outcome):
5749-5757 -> 7.36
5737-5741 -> 7.77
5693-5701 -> 7.63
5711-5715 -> 7.44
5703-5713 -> 7.46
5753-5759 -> 8.11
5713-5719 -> 7.44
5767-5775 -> 8.3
